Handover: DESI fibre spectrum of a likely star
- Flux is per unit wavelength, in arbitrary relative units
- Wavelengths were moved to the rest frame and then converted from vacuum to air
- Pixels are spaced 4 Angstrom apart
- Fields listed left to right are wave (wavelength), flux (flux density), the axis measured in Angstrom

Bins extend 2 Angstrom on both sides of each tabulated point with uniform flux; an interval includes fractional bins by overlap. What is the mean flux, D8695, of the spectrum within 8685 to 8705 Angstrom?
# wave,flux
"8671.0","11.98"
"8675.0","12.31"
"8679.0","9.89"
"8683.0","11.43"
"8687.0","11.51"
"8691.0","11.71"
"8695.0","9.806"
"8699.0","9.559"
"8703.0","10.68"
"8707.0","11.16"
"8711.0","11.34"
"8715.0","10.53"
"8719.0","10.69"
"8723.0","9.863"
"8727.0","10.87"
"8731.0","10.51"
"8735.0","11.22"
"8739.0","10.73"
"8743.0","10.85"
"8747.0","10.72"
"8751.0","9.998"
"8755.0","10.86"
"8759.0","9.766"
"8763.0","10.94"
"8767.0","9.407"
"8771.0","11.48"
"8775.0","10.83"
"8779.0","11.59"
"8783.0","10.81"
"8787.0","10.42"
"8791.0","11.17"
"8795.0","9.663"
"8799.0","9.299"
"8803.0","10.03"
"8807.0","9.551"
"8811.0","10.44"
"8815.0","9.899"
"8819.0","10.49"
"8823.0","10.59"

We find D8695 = 10.7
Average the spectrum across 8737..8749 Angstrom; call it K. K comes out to 10.8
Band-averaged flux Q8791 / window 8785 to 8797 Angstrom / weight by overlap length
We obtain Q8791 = 10.4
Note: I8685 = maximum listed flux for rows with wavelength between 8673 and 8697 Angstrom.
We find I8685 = 12.31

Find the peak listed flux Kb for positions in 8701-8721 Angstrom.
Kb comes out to 11.34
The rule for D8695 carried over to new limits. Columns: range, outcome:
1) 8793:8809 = 9.64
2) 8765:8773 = 10.4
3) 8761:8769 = 10.2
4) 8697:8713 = 10.7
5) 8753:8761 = 10.3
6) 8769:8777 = 11.2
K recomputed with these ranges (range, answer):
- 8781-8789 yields 10.6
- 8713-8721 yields 10.6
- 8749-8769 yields 10.2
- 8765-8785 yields 10.8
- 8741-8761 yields 10.4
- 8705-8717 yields 11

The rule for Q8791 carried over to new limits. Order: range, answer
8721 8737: 10.6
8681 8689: 11.5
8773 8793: 11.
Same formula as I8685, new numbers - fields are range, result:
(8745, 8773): 11.48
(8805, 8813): 10.44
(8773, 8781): 11.59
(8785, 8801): 11.17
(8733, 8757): 11.22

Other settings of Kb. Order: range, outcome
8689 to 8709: 11.71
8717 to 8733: 10.87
